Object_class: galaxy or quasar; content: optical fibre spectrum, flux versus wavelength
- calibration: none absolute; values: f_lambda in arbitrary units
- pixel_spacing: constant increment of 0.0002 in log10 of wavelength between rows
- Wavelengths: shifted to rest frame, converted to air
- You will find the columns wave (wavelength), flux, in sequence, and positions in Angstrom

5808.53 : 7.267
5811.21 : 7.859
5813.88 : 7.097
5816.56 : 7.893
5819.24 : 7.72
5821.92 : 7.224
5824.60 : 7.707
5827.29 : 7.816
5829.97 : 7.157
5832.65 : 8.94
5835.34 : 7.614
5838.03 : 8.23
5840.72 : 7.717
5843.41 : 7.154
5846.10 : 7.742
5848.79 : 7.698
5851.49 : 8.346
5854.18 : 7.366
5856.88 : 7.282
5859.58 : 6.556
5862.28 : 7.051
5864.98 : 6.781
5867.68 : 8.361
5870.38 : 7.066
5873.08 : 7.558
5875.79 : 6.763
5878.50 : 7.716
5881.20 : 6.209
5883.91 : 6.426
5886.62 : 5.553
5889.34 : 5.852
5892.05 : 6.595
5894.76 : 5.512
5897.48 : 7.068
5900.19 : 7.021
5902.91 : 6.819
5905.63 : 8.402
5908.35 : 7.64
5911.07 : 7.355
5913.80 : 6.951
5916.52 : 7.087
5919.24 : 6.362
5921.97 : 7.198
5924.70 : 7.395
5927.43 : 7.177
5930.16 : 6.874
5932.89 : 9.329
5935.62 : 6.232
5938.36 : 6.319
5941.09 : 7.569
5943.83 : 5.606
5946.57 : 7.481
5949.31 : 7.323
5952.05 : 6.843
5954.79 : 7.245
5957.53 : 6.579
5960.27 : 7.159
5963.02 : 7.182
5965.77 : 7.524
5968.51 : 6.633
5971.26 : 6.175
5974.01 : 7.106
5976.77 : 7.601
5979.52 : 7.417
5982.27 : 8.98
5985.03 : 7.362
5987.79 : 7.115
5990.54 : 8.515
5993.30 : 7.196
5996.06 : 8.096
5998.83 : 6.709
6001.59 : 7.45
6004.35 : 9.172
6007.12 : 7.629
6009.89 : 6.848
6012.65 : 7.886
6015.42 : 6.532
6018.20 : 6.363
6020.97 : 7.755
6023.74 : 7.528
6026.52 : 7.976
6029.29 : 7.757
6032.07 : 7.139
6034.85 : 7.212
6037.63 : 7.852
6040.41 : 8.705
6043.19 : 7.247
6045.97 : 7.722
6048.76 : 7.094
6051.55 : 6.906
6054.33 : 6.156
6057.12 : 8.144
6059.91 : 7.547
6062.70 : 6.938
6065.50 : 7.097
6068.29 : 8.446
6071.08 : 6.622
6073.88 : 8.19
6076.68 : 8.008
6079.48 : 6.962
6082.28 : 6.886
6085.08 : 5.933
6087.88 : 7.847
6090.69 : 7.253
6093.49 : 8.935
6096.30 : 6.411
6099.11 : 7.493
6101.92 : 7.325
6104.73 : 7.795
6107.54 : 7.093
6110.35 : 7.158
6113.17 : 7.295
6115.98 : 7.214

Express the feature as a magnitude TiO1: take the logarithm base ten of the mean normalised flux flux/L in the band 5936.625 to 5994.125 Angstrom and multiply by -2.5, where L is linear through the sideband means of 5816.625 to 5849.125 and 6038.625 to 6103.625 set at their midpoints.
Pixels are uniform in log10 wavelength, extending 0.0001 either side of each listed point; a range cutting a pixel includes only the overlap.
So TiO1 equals 0.05 mag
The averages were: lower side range 7.73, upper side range 7.39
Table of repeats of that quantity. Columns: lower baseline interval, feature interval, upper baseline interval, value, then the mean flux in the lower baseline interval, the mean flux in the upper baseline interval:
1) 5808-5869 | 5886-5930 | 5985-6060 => 0.10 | 7.59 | 7.49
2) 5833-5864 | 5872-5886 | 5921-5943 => 0.09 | 7.56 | 7.22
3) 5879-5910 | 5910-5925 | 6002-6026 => -0.03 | 6.68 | 7.48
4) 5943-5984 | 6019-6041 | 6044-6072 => -0.06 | 7.15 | 7.28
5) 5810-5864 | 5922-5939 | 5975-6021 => 0.05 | 7.6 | 7.56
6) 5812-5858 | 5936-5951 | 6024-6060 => 0.12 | 7.69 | 7.5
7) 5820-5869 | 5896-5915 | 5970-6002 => 0.03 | 7.6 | 7.48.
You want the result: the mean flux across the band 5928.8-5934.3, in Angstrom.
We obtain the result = 8.09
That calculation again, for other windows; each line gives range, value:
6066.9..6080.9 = 7.64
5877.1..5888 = 6.47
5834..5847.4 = 7.69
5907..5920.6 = 7.08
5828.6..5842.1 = 7.93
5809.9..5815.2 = 7.49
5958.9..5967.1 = 7.28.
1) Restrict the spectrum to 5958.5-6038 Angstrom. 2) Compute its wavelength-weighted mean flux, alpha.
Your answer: 7.43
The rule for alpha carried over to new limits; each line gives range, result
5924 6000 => 7.24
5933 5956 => 6.96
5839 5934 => 7.14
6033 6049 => 7.66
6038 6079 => 7.48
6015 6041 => 7.48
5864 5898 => 6.72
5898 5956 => 7.15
